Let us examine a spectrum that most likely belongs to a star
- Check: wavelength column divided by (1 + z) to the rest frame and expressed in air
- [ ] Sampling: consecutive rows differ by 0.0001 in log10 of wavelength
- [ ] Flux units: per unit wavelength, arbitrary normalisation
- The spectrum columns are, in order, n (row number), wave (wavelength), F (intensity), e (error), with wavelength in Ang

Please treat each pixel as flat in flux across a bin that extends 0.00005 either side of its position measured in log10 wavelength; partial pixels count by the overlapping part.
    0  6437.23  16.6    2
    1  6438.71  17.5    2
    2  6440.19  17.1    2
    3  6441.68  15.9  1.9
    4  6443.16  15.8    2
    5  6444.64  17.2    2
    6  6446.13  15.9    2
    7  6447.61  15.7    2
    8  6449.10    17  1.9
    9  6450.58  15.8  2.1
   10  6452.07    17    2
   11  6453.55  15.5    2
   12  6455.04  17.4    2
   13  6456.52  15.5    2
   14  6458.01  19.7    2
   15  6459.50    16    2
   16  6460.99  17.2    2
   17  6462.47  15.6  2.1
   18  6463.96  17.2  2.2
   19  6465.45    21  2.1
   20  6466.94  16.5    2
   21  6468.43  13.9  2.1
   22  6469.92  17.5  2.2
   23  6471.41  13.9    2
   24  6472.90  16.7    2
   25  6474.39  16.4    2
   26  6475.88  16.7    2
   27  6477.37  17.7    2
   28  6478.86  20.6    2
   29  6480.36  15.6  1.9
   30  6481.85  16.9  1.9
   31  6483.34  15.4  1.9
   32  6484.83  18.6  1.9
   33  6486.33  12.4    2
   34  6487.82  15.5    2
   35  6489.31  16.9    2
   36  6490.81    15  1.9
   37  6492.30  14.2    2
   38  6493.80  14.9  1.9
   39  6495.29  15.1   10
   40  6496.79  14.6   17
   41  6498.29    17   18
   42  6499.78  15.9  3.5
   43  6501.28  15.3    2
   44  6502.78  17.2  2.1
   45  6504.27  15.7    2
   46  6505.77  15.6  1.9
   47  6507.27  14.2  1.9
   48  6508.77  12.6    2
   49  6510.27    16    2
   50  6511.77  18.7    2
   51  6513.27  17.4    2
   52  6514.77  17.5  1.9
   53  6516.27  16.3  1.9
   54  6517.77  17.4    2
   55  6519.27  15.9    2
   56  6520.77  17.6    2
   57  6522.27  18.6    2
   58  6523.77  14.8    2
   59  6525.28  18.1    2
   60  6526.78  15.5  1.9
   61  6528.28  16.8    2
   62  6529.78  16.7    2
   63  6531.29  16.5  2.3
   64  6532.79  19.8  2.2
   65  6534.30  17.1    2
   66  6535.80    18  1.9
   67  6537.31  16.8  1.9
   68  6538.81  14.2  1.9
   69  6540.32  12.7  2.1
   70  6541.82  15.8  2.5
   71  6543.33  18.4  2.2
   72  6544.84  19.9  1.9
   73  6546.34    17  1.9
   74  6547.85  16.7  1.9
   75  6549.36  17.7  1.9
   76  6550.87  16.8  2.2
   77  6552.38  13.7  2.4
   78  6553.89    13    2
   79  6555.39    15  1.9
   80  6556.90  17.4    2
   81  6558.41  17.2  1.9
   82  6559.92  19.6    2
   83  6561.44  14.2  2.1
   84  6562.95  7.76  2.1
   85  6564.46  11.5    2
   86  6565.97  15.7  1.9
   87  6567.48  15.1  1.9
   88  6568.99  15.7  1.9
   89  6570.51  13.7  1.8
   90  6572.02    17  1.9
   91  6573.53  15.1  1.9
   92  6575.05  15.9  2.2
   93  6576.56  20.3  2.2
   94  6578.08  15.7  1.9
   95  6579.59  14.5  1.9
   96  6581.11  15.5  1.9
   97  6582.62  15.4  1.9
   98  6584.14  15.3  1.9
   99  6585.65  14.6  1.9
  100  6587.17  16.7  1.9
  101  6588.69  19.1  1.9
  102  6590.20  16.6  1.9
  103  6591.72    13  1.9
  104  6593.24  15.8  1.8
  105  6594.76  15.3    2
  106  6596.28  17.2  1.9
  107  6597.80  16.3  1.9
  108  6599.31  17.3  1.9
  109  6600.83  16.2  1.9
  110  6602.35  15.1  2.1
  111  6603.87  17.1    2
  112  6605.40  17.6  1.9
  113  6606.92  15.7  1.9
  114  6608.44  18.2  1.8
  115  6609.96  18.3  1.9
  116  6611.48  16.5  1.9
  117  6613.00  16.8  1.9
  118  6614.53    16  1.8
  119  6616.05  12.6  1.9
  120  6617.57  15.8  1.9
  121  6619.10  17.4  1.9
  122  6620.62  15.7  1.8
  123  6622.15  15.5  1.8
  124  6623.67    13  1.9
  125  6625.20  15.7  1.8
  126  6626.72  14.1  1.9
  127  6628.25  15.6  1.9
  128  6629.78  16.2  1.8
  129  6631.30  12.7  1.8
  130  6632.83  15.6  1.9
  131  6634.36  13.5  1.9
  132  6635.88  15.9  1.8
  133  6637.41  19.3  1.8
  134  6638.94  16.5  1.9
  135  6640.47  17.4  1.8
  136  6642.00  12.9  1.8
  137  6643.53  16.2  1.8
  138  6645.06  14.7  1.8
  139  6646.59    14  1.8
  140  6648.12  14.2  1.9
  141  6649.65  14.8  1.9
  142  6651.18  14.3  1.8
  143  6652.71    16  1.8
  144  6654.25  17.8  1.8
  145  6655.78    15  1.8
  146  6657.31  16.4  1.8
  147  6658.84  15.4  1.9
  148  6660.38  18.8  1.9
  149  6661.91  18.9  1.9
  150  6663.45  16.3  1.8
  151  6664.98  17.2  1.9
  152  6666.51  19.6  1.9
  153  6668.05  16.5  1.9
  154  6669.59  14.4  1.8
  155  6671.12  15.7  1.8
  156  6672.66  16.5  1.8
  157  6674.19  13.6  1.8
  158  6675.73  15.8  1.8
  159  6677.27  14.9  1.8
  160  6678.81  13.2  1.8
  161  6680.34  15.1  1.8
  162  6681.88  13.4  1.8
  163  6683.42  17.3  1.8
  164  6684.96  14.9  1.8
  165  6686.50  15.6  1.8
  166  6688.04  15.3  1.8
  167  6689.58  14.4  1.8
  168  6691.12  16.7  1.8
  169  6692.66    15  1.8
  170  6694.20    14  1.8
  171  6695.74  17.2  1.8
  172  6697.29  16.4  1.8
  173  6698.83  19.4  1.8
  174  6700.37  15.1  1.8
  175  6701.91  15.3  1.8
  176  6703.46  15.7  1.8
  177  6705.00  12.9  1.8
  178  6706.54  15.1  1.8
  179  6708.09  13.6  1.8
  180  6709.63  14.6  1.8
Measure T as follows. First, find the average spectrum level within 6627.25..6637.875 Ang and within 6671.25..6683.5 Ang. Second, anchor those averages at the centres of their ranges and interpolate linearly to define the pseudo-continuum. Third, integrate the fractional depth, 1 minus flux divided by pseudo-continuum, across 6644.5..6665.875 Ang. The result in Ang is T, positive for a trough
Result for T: -1.3 Ang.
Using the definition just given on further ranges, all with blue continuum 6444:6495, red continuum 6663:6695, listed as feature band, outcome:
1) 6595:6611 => -1.0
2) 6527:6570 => 0.4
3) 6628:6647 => 0.3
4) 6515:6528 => -0.5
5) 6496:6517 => 0.3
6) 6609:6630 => 0.1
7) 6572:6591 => -0.4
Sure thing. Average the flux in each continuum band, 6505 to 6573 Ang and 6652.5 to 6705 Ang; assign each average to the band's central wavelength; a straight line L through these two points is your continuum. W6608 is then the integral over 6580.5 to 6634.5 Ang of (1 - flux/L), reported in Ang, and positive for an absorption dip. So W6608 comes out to 0.6 Ang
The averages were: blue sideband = 16.1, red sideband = 15.9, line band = 15.8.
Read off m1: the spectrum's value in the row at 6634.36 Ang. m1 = 13.5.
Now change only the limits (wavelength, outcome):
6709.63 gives 14.6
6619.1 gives 17.4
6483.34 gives 15.4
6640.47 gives 17.4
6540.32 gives 12.7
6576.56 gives 20.3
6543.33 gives 18.4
